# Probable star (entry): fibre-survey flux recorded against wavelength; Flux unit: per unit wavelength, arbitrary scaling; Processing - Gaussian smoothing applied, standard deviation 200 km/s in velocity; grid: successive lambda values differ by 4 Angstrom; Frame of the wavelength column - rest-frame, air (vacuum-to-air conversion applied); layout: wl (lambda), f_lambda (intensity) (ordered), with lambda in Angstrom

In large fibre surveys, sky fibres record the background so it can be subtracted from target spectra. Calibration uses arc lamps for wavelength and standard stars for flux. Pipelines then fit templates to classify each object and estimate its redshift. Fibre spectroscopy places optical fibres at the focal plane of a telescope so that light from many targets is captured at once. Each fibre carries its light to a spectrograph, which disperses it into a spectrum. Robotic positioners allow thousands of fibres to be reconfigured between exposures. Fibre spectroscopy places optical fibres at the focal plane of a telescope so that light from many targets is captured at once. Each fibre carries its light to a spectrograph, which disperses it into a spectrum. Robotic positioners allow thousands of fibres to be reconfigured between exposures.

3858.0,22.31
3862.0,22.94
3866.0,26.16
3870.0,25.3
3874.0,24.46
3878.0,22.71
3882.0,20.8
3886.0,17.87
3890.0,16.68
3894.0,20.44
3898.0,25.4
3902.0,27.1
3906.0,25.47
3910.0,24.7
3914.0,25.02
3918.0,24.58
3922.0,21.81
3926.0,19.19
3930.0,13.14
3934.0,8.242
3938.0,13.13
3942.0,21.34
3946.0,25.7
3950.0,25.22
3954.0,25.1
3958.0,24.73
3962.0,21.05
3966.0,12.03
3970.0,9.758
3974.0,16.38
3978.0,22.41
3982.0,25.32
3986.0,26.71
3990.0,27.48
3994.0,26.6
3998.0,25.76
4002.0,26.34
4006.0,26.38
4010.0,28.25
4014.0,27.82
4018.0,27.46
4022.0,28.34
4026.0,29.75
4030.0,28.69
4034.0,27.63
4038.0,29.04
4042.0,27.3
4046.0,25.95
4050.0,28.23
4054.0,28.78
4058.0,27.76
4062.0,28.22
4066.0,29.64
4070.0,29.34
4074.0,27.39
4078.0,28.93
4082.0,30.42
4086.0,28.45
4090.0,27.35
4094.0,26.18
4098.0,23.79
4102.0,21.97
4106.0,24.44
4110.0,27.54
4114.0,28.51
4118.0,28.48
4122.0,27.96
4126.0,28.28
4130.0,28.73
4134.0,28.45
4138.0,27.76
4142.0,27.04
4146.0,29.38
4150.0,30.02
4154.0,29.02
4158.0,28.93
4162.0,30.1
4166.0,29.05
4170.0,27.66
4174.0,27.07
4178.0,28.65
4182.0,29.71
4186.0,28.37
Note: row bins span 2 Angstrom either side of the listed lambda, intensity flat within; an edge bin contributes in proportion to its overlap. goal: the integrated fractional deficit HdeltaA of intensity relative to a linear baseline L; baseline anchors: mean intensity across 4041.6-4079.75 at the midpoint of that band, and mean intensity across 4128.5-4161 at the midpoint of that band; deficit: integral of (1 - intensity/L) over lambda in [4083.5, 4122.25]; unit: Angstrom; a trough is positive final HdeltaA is 2.7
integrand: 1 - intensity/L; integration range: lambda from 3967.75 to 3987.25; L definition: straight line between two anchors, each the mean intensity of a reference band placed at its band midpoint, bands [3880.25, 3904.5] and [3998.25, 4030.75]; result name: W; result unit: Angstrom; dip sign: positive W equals 4.6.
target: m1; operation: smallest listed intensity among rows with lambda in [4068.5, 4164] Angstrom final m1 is 21.97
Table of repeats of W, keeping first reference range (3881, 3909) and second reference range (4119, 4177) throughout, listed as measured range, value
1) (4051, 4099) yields -2.61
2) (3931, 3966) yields 5.42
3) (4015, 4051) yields -3.41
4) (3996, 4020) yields -1.94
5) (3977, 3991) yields -0.68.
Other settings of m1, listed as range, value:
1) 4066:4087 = 27.39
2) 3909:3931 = 13.14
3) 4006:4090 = 25.95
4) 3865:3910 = 16.68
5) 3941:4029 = 9.758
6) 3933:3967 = 8.242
